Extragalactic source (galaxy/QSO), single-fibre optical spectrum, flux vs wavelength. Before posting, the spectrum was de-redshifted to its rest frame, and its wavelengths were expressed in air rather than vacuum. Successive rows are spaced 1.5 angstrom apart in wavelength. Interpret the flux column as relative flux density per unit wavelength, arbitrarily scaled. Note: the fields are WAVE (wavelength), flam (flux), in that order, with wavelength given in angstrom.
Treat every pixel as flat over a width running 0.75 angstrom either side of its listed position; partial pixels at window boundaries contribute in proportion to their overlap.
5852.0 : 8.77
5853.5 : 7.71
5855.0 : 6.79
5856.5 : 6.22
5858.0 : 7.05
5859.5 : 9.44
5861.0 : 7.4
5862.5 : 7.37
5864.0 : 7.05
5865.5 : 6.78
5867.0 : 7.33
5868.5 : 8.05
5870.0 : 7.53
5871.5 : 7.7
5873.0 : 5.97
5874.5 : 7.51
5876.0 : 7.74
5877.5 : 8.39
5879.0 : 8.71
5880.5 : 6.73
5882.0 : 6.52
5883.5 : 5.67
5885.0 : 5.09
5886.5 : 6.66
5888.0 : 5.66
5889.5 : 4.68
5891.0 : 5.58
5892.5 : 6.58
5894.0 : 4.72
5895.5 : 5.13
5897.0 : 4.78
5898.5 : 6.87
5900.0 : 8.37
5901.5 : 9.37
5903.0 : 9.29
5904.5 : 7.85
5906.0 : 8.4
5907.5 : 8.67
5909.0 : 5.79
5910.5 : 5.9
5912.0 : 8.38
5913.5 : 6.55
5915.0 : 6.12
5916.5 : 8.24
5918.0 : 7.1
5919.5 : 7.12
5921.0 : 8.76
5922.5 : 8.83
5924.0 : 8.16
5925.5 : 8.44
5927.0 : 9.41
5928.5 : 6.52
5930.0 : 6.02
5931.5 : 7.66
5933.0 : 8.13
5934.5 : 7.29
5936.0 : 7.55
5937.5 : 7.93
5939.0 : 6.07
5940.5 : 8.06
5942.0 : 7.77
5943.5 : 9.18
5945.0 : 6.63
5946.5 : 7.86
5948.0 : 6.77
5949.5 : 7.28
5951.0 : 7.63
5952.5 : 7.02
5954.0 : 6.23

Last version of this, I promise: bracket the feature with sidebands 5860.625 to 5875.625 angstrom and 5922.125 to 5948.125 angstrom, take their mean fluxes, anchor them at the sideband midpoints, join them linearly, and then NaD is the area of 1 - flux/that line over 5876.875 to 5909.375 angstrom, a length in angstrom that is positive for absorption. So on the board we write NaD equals 2.8 angstrom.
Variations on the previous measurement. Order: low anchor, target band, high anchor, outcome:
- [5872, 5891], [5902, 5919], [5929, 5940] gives -1.39 angstrom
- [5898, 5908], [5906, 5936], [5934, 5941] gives 1.17 angstrom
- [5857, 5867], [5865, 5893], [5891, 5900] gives -0.52 angstrom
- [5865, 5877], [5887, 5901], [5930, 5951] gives 2.85 angstrom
